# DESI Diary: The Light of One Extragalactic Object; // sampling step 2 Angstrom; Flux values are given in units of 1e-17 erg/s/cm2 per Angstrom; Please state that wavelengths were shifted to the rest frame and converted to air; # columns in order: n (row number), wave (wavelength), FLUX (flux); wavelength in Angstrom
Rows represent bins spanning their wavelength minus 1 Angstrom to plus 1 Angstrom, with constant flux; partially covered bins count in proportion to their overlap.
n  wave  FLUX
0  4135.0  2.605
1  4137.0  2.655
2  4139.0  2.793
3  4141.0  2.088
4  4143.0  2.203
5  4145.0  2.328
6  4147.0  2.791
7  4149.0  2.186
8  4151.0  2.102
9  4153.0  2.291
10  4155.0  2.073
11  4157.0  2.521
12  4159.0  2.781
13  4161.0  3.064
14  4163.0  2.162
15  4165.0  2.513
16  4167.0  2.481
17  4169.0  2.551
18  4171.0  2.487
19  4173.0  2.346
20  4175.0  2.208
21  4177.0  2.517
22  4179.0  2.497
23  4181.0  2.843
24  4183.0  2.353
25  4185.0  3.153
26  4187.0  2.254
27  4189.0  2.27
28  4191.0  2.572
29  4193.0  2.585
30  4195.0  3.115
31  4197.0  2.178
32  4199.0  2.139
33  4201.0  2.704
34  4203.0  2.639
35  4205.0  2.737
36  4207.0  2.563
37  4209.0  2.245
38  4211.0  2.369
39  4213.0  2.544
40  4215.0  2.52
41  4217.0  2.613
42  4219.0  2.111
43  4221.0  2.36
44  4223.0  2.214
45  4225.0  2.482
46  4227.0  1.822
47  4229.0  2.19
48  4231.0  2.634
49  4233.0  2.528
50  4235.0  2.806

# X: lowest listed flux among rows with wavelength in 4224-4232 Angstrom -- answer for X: 1.822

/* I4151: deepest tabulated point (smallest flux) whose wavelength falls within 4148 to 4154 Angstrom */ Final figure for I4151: 2.102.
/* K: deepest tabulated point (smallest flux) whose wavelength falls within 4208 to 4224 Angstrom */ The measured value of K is 2.111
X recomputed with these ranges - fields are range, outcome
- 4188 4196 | 2.27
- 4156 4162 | 2.521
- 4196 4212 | 2.139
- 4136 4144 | 2.088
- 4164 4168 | 2.481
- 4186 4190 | 2.254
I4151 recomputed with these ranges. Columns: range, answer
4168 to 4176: 2.208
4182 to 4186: 2.353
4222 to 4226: 2.214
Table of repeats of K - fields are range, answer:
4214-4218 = 2.52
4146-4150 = 2.186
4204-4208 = 2.563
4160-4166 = 2.162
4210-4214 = 2.369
